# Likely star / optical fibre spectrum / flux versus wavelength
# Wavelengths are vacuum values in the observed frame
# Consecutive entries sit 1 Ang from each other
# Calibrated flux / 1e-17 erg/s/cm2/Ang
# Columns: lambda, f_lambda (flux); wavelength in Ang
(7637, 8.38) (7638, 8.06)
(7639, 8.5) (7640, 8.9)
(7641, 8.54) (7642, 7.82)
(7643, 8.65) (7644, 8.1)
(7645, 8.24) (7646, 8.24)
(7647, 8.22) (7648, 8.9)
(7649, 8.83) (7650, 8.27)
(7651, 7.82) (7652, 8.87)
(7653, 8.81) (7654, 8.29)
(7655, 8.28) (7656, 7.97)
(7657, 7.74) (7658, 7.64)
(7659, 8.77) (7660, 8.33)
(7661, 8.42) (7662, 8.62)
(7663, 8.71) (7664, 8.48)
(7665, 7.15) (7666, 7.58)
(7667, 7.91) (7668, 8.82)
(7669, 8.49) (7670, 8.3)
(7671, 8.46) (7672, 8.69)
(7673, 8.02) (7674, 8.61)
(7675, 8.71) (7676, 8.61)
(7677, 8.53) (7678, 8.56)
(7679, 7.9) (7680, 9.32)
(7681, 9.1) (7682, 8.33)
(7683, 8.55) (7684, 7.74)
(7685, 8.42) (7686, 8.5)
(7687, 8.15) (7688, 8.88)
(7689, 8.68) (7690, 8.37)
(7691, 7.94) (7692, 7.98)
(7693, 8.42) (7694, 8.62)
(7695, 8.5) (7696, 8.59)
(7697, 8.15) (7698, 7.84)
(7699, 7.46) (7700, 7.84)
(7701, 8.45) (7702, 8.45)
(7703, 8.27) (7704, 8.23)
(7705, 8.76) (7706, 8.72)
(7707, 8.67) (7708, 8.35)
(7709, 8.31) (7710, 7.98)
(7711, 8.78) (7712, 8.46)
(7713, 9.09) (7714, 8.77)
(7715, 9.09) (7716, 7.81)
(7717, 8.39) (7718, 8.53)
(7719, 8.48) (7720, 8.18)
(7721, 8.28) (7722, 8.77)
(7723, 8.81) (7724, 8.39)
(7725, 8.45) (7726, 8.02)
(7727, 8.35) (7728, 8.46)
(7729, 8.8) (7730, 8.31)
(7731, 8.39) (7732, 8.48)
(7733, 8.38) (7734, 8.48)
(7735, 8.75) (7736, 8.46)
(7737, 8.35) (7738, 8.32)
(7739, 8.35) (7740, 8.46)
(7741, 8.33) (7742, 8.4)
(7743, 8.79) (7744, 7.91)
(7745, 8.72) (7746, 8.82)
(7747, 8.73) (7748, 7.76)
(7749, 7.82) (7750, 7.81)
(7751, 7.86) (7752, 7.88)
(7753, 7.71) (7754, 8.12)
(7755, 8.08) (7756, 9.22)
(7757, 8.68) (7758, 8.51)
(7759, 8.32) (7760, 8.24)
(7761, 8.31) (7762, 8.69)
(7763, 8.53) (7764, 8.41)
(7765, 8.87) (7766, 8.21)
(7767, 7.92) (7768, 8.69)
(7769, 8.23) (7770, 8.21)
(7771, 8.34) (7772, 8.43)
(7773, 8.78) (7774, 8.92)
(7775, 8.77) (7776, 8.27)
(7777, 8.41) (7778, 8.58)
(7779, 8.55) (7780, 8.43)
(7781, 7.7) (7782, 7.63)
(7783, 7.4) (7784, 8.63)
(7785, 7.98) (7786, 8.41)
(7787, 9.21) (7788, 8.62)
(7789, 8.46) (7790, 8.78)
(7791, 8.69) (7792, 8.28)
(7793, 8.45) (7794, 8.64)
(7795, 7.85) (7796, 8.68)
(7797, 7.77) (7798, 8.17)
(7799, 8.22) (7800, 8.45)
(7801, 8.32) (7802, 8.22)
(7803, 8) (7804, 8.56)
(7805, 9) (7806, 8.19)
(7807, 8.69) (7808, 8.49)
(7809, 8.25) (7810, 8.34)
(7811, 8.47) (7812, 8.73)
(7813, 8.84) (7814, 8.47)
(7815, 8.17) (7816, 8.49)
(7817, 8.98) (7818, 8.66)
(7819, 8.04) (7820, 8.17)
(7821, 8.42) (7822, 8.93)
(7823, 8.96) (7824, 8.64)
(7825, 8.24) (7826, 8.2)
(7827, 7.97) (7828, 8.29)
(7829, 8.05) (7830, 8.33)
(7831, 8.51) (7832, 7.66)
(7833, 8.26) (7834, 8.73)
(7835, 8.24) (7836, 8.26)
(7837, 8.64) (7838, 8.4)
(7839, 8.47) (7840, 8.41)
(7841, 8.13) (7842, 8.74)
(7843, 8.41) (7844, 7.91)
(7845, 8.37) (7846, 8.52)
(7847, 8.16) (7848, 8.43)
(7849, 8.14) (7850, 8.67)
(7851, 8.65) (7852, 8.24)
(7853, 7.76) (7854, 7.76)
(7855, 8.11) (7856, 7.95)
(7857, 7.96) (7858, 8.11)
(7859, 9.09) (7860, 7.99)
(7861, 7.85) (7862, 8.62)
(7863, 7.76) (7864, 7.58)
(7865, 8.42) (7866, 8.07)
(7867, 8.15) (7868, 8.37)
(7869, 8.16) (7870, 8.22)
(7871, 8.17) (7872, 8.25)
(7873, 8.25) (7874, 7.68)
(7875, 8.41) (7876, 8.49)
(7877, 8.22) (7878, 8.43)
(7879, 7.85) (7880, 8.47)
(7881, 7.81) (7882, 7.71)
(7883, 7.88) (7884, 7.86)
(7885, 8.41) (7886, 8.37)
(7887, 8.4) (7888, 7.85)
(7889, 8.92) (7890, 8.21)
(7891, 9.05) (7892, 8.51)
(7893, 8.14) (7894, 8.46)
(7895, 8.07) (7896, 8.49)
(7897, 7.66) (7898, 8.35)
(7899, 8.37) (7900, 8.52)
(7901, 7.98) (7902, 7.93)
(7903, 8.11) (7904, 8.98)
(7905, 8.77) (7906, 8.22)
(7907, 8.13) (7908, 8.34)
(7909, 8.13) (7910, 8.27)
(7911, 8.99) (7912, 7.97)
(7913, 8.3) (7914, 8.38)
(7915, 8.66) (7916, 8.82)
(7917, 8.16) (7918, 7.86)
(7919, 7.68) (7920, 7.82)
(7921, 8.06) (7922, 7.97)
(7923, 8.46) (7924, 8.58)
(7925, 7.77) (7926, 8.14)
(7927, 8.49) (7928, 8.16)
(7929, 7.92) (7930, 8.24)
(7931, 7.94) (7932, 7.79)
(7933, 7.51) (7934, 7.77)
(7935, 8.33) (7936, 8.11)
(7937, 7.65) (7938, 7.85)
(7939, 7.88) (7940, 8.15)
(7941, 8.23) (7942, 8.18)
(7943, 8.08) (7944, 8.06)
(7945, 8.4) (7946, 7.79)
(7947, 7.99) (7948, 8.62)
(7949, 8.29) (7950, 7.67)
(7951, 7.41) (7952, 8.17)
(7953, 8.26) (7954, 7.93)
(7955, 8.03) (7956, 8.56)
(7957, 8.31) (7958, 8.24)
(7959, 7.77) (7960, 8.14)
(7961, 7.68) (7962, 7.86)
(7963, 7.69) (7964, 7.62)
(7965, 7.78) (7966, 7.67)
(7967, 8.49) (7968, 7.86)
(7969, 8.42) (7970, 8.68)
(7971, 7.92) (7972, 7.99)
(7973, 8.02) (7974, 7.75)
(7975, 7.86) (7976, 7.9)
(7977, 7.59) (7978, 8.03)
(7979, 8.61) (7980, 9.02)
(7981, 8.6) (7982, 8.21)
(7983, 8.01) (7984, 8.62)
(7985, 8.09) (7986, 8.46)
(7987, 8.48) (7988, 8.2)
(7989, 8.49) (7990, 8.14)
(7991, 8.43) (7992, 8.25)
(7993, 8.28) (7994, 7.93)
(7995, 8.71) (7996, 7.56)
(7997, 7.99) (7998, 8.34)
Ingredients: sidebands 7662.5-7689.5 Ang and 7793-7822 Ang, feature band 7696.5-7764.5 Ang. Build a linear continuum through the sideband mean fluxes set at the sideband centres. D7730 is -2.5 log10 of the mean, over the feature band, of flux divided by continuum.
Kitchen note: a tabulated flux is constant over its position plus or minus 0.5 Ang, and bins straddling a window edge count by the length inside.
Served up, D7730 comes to 0.00 mag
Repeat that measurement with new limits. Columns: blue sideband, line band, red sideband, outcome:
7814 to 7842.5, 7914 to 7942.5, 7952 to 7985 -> 0.01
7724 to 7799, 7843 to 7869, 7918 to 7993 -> 0.01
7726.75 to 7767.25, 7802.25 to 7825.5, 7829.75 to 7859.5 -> -0.02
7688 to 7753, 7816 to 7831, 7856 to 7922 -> -0.02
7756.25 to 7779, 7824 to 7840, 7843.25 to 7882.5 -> 0.00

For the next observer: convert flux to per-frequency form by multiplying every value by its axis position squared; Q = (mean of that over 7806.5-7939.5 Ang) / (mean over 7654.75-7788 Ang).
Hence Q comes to 1.02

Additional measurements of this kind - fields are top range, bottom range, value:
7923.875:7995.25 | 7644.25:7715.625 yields 1.04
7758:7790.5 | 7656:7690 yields 1.03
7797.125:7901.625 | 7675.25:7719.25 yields 1.02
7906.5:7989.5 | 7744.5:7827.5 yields 1.01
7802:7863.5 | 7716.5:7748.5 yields 1.02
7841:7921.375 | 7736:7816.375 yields 1.01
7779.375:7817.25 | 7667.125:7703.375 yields 1.03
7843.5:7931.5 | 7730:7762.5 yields 1.02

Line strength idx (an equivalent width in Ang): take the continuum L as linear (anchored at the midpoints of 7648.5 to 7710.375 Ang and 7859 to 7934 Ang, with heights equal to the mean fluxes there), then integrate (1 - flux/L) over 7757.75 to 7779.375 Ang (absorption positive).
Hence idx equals -0.4 Ang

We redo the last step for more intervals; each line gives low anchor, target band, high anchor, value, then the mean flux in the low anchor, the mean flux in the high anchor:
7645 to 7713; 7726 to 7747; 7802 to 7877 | -0.28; 8.37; 8.32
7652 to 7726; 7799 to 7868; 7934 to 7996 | -0.74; 8.39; 8.11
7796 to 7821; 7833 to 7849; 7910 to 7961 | -0.08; 8.41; 8.11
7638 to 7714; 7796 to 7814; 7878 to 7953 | -0.30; 8.38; 8.17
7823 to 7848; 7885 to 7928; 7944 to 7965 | -0.80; 8.33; 8.02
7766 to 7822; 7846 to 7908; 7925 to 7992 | 0.15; 8.4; 8.09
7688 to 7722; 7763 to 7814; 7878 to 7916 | -0.35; 8.39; 8.29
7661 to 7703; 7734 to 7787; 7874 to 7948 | -0.34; 8.35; 8.19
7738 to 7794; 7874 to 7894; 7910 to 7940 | -0.17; 8.37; 8.12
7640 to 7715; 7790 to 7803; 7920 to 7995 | -0.09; 8.38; 8.1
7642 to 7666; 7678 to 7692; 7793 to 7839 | -0.21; 8.29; 8.39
